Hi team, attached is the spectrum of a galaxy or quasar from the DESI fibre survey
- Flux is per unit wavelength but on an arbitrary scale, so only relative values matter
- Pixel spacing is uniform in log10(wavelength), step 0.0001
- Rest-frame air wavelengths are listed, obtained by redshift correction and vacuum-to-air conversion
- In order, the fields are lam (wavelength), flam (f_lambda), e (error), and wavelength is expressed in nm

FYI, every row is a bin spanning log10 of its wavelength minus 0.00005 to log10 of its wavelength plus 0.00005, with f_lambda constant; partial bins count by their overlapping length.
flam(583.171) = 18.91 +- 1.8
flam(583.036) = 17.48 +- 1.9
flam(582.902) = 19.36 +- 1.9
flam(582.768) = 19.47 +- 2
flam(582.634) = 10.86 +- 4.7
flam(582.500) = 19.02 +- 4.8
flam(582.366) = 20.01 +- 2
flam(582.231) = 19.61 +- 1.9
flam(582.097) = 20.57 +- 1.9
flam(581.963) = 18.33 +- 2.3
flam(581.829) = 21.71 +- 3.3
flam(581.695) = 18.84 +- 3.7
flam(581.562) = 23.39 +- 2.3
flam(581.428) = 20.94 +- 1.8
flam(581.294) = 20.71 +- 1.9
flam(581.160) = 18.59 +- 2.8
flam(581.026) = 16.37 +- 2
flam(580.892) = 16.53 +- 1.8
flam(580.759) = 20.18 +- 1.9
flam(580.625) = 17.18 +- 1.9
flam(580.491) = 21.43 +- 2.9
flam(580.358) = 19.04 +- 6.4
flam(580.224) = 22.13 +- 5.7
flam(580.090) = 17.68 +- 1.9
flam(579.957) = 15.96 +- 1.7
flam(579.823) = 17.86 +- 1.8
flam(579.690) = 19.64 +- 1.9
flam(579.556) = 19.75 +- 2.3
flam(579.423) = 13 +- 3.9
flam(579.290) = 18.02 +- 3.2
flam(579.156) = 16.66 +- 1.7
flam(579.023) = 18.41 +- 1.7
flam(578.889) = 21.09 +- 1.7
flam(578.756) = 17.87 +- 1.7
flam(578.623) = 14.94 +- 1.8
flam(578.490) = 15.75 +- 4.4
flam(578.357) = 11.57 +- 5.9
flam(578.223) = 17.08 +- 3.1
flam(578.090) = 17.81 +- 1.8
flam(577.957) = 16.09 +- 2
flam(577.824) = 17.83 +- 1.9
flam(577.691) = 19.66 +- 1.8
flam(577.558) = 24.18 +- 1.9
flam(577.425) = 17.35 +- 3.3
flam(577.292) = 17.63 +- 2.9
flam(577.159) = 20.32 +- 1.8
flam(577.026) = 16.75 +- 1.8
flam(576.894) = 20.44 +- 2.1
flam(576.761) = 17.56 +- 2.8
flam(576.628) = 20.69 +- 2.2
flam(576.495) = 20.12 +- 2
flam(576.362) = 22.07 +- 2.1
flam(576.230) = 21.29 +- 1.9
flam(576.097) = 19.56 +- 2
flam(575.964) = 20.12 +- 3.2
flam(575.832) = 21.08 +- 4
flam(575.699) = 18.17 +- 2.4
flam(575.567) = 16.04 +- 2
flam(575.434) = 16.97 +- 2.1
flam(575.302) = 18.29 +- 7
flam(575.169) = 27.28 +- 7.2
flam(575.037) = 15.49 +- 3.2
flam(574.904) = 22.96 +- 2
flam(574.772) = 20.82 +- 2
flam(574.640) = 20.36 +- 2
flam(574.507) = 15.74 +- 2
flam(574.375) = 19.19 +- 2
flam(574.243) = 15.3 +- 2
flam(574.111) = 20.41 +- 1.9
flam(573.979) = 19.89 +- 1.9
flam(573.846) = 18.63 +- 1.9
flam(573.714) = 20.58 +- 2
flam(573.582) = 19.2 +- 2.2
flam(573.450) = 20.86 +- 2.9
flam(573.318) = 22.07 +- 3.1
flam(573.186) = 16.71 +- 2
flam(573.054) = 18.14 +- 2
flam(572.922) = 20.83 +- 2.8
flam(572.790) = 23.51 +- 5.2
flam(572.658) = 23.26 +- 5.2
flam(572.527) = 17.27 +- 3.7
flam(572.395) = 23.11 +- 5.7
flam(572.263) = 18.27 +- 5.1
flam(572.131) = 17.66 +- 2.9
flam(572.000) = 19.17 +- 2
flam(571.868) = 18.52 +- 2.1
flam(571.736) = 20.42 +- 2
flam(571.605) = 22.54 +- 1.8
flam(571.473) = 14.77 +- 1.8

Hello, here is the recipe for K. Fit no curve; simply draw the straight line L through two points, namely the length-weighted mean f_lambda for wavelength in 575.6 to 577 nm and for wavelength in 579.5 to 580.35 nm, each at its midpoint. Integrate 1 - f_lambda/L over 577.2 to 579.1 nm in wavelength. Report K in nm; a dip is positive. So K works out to 0.16 nm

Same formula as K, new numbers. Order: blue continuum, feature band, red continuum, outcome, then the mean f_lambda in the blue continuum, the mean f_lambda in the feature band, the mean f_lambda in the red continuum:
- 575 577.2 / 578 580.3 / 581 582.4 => 0.29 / 19.6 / 17.4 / 20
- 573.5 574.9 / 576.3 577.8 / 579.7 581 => -0.06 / 19.2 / 19.6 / 18.6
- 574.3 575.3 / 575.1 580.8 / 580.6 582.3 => 0.33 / 20.1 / 18.7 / 19.5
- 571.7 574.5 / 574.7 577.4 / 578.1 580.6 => -0.14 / 19.6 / 19.7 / 17.7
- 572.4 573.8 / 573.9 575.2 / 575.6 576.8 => 0.04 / 20.4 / 19.5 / 20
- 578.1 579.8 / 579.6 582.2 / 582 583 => -0.23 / 17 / 19.3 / 18.4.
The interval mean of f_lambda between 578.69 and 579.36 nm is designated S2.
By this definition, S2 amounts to 18.4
